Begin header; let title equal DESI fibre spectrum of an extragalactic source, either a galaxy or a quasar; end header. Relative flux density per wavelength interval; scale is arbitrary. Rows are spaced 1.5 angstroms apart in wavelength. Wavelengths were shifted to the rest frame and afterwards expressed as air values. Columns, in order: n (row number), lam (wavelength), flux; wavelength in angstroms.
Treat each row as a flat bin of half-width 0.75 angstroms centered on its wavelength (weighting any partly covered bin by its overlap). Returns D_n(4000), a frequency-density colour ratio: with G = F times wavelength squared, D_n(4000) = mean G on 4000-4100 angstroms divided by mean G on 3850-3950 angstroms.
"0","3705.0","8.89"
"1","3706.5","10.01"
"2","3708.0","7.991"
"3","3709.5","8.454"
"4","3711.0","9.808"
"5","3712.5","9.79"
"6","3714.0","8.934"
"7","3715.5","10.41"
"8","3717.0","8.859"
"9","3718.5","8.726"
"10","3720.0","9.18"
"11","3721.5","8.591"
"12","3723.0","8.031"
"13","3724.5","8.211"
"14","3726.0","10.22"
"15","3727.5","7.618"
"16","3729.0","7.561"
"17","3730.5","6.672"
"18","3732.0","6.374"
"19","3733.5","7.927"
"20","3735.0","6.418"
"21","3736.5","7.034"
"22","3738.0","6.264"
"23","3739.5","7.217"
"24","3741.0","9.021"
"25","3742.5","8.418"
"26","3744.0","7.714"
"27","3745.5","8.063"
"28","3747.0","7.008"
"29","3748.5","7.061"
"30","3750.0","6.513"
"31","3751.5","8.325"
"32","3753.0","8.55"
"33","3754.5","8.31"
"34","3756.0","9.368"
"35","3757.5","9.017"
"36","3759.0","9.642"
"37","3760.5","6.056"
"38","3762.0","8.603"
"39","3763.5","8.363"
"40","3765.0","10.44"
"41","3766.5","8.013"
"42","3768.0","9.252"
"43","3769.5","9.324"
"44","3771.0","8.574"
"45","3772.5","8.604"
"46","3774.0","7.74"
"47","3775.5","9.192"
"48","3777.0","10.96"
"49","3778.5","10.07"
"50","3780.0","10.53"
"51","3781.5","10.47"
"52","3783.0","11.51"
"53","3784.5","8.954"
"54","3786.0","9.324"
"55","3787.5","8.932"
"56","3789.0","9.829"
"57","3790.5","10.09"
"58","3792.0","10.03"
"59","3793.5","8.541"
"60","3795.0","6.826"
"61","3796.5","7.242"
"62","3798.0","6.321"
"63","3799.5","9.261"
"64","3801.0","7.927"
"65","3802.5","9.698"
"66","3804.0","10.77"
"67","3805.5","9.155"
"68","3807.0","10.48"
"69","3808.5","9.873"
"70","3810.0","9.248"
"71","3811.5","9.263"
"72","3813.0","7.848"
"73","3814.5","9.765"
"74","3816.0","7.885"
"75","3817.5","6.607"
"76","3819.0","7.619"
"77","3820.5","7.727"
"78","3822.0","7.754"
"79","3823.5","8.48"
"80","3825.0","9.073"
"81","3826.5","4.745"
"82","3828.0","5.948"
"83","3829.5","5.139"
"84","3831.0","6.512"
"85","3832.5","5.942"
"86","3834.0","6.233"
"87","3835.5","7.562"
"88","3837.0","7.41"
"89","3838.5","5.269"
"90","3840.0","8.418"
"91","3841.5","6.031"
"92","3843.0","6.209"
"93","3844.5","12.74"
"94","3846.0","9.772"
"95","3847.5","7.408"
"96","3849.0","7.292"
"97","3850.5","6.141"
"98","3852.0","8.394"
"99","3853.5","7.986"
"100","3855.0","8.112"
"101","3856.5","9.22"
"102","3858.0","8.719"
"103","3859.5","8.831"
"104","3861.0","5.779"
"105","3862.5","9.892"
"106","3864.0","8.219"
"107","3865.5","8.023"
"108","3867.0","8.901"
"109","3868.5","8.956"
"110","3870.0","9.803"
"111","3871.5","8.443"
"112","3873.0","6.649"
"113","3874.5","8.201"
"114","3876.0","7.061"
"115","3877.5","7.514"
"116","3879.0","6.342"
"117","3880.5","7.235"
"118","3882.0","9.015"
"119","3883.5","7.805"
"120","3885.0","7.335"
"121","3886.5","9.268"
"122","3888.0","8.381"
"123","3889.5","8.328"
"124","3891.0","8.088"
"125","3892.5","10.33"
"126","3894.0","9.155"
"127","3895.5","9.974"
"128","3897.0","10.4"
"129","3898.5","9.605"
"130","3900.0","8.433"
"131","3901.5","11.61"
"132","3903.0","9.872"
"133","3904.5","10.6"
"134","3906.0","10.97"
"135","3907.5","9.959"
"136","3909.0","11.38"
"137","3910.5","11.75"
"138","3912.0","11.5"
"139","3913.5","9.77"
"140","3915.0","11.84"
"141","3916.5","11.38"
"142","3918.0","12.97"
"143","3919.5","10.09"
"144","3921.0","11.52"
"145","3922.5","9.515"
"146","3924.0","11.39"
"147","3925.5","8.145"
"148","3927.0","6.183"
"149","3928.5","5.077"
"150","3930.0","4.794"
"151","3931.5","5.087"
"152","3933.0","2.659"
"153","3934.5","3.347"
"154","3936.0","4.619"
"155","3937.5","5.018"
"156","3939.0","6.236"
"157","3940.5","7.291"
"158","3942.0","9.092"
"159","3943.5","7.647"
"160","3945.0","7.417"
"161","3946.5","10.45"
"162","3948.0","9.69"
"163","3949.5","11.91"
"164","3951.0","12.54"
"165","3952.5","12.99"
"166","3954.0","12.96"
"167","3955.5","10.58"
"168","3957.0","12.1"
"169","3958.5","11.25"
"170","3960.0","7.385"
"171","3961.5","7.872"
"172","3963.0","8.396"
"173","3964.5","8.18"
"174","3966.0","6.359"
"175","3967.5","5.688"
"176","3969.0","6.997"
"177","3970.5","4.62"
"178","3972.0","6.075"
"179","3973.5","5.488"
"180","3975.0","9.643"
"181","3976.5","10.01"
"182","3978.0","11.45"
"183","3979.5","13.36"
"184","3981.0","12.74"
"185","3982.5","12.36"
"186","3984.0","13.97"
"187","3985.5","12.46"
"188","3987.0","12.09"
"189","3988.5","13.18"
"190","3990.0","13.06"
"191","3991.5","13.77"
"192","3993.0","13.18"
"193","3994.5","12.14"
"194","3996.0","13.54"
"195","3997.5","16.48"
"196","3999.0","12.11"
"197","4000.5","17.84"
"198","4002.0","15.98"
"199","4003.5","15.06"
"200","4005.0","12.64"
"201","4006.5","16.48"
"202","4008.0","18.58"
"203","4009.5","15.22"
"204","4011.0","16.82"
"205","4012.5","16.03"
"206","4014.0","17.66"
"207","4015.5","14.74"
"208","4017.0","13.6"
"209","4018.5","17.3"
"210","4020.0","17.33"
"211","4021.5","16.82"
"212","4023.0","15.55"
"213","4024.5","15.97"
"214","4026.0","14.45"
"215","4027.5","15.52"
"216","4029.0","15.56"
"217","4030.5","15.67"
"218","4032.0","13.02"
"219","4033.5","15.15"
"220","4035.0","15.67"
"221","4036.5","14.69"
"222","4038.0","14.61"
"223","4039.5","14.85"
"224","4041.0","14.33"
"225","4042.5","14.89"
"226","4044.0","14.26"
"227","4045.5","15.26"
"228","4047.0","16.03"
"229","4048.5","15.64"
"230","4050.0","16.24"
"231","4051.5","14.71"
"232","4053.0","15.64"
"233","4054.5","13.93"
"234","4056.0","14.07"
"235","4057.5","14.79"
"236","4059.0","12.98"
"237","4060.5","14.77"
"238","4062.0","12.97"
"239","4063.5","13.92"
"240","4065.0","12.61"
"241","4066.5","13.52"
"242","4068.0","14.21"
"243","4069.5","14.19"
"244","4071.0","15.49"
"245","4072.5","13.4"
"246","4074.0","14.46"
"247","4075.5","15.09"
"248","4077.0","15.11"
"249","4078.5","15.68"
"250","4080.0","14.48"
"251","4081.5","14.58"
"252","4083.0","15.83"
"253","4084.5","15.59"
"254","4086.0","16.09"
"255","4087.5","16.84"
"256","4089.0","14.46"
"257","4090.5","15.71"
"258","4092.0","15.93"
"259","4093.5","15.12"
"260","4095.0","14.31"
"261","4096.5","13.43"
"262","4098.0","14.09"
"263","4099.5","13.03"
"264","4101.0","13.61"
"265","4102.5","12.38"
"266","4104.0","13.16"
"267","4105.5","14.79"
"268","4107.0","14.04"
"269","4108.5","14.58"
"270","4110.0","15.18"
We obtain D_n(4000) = 1.9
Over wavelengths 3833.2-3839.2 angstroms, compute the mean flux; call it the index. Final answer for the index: 6.62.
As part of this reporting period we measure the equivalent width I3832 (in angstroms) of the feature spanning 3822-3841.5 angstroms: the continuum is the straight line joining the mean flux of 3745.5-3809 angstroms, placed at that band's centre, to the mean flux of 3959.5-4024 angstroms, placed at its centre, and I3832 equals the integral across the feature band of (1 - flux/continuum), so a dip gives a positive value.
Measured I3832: 6.1 angstroms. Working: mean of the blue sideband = 8.91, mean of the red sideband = 12.6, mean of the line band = 6.74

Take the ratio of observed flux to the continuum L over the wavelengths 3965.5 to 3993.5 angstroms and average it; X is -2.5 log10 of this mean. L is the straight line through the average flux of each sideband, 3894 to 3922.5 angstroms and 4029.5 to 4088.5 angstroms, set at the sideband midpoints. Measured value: 0.22 mag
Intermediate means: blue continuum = 10.7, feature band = 10.4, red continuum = 14.8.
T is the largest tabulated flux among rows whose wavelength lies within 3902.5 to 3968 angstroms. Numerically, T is 12.99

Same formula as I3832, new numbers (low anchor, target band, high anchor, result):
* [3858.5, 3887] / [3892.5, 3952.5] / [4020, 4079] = 4.8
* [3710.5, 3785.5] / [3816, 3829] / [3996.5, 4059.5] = 3.9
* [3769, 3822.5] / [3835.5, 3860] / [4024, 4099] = 5.2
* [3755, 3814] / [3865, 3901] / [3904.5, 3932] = 4.0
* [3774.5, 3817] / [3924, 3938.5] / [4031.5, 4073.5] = 8.0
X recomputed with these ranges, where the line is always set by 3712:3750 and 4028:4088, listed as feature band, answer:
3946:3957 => 0.08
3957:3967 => 0.45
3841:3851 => 0.28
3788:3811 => 0.05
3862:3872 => 0.21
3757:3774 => 0.01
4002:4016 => -0.16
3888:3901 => 0.22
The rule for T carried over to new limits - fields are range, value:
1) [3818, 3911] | 12.74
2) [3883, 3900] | 10.4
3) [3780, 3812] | 11.51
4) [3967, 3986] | 13.97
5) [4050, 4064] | 16.24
